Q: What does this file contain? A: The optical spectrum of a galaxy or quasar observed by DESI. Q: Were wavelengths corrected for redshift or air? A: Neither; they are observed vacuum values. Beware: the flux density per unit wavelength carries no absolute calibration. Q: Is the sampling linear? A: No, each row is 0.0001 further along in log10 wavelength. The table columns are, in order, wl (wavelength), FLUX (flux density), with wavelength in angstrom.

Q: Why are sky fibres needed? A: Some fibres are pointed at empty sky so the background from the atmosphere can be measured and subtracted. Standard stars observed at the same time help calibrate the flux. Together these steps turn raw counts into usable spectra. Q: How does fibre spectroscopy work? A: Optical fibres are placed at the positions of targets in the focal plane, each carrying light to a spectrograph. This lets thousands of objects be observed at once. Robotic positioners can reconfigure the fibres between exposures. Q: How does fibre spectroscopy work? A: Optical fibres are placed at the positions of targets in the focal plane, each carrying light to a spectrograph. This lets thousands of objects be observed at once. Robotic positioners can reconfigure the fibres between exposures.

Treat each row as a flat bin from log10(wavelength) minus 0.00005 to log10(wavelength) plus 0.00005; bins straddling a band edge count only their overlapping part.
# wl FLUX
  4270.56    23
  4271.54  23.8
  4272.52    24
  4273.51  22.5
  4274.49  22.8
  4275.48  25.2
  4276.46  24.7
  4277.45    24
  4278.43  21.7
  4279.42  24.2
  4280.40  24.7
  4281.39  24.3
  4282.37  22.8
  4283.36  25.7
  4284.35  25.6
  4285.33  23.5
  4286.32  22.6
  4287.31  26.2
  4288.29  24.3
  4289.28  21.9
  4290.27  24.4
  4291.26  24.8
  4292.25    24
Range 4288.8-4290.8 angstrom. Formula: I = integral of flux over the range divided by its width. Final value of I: 23.1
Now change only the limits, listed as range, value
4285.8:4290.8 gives 23.9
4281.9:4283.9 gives 24.2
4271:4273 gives 24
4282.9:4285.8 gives 25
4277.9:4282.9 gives 23.6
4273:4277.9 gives 23.8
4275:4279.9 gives 24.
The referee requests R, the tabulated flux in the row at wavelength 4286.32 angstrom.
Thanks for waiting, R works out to 22.6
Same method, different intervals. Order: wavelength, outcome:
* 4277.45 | 24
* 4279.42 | 24.2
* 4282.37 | 22.8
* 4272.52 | 24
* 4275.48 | 25.2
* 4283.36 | 25.7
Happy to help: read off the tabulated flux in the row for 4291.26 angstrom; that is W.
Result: 24.8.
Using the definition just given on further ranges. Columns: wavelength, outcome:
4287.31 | 26.2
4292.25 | 24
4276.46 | 24.7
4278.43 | 21.7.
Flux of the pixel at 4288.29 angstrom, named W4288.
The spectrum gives 24.3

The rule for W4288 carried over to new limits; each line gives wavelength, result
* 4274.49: 22.8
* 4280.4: 24.7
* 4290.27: 24.4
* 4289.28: 21.9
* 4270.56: 23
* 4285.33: 23.5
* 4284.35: 25.6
